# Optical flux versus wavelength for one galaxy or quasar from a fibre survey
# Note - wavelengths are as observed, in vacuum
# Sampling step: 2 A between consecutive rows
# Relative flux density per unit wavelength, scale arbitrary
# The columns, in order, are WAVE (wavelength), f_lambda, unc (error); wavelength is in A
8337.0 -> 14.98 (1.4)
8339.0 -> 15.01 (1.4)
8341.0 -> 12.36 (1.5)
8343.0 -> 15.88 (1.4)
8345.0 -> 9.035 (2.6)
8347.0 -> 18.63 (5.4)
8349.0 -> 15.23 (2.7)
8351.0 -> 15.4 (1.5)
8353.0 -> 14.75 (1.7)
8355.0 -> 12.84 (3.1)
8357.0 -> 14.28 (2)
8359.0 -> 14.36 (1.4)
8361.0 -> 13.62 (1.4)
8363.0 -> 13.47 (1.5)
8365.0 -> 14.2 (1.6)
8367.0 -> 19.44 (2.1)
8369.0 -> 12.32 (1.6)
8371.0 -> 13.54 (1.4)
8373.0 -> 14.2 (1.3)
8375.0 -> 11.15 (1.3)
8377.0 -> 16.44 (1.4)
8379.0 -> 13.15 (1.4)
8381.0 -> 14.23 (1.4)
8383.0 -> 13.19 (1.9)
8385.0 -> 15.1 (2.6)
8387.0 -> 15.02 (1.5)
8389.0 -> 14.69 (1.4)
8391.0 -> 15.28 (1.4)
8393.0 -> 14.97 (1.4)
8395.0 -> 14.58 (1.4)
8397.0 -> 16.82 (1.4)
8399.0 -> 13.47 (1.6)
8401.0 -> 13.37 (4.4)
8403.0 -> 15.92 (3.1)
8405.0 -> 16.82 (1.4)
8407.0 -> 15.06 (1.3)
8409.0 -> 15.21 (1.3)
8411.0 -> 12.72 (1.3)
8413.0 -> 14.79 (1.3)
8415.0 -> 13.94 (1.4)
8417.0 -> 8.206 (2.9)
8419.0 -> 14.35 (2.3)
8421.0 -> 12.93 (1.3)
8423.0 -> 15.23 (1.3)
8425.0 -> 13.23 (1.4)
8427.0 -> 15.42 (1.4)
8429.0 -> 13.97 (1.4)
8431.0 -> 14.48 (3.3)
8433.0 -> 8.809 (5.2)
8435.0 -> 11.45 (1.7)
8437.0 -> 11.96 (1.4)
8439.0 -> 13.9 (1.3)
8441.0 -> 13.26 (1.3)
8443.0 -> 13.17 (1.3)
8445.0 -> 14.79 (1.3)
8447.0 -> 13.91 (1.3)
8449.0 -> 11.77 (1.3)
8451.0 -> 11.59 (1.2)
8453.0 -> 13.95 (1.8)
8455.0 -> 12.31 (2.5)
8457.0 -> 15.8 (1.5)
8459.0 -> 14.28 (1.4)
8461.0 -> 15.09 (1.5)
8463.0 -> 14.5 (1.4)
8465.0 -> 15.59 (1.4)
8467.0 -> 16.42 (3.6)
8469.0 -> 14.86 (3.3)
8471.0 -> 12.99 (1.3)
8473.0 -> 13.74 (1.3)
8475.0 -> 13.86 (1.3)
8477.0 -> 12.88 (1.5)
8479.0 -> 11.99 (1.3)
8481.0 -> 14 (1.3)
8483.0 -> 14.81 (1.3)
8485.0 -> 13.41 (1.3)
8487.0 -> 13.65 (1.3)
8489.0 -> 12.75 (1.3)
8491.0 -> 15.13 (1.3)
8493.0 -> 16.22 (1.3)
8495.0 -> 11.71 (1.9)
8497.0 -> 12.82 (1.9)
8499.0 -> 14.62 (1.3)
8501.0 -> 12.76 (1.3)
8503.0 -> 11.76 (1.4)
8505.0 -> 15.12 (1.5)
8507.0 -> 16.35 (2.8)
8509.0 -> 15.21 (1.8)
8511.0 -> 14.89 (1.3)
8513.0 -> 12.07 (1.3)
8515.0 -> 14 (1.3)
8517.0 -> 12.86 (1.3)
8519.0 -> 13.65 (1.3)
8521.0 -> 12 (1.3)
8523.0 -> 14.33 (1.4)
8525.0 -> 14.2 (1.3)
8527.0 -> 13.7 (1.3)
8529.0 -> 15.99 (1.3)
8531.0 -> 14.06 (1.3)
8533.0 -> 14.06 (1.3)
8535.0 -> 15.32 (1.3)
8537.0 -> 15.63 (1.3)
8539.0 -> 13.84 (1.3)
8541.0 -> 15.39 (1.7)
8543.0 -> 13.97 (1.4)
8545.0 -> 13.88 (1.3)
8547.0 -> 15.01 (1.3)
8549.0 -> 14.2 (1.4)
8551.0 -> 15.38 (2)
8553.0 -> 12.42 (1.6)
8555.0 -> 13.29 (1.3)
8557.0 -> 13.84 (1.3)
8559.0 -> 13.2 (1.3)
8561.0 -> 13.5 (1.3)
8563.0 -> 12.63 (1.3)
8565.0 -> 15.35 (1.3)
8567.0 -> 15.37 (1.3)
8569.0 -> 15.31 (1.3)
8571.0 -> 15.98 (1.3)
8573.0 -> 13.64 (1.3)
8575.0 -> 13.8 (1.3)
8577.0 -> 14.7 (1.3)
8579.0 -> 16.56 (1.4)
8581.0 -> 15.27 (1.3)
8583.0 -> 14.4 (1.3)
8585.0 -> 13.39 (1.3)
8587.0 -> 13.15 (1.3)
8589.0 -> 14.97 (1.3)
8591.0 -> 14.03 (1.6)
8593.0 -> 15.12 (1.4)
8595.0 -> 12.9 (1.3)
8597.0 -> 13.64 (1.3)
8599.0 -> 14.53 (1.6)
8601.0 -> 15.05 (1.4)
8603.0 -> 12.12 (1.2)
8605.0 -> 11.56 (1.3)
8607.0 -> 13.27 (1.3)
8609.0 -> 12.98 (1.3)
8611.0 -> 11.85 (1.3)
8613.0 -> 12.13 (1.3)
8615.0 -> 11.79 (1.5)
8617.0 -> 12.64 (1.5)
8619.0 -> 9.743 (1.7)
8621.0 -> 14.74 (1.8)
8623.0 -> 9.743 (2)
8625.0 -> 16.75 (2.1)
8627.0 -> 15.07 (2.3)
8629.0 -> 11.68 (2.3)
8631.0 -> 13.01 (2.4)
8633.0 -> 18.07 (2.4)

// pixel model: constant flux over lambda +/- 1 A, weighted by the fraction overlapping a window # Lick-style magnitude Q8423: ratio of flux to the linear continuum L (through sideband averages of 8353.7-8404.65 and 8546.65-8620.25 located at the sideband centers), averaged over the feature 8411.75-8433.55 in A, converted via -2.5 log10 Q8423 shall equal 0.08 mag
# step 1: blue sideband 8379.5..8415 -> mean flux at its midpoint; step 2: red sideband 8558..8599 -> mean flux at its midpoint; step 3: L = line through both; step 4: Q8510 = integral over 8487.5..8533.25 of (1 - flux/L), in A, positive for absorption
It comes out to 1.81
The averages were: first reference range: 14.7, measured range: 13.9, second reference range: 14.3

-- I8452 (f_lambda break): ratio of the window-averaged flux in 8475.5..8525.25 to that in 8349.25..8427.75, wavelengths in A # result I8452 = 1.0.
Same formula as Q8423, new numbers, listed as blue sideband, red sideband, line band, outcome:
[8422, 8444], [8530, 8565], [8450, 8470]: -0.08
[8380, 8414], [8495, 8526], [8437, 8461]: 0.06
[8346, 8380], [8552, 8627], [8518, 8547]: -0.03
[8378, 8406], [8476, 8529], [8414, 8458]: 0.10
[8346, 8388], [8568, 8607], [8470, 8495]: 0.05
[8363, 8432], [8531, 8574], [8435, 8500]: 0.04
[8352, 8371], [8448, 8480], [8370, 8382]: 0.04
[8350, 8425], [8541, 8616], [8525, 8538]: -0.06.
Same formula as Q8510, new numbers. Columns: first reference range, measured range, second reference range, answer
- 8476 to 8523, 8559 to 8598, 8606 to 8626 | -4.37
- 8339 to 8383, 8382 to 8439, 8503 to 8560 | 0.94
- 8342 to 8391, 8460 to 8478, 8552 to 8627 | -0.50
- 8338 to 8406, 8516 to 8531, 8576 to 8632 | -0.02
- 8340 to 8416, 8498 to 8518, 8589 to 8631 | -0.38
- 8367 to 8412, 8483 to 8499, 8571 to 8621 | 0.28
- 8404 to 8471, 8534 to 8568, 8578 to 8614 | -1.30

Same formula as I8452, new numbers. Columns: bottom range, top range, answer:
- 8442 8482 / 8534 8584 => 1.04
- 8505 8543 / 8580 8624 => 0.92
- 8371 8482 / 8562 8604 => 1.03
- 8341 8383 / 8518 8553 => 1.01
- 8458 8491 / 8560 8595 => 1.03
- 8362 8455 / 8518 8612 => 1.02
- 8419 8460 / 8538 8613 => 1.05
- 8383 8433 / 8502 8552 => 1.00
